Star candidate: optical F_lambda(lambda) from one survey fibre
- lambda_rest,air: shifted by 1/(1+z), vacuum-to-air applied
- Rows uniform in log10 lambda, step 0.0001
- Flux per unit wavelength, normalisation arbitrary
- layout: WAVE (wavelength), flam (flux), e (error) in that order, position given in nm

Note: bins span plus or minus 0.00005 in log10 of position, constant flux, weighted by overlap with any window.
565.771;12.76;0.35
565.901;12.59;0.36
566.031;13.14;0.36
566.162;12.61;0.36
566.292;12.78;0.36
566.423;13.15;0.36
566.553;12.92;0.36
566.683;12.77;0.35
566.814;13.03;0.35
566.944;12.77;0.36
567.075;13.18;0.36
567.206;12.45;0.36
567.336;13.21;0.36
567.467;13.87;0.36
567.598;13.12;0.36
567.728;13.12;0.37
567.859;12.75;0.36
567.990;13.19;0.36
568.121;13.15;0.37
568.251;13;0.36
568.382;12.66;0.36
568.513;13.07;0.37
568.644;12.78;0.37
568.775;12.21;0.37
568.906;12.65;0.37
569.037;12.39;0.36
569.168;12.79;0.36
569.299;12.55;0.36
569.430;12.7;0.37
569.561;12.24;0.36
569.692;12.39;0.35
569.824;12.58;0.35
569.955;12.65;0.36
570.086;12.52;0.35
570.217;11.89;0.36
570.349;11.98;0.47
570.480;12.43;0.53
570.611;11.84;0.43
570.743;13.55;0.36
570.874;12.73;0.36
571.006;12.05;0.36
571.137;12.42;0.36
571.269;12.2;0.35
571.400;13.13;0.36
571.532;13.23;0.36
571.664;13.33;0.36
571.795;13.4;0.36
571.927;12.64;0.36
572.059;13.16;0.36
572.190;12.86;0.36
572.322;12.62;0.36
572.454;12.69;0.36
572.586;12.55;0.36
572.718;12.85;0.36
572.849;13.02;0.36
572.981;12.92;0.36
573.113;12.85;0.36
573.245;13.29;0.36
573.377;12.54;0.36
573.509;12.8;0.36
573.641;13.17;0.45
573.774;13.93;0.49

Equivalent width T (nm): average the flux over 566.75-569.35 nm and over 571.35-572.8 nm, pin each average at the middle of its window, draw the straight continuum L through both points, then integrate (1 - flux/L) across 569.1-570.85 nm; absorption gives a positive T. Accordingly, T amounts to 0.06 nm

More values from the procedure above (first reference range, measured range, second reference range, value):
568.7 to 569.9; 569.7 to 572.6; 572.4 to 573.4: 0.01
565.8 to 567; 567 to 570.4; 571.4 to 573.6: 0.04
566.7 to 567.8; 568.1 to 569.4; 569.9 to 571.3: 0.01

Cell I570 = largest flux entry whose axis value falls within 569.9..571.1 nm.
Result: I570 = 13.55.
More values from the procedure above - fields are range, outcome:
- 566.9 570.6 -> 13.87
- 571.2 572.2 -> 13.4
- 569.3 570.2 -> 12.7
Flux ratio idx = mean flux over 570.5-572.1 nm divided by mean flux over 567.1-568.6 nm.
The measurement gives 1.0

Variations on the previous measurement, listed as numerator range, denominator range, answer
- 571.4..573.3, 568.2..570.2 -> 1.03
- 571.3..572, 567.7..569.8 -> 1.03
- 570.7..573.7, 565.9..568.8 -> 0.99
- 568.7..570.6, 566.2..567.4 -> 0.96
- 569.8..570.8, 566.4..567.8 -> 0.95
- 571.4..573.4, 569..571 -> 1.04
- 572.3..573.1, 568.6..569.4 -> 1.02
